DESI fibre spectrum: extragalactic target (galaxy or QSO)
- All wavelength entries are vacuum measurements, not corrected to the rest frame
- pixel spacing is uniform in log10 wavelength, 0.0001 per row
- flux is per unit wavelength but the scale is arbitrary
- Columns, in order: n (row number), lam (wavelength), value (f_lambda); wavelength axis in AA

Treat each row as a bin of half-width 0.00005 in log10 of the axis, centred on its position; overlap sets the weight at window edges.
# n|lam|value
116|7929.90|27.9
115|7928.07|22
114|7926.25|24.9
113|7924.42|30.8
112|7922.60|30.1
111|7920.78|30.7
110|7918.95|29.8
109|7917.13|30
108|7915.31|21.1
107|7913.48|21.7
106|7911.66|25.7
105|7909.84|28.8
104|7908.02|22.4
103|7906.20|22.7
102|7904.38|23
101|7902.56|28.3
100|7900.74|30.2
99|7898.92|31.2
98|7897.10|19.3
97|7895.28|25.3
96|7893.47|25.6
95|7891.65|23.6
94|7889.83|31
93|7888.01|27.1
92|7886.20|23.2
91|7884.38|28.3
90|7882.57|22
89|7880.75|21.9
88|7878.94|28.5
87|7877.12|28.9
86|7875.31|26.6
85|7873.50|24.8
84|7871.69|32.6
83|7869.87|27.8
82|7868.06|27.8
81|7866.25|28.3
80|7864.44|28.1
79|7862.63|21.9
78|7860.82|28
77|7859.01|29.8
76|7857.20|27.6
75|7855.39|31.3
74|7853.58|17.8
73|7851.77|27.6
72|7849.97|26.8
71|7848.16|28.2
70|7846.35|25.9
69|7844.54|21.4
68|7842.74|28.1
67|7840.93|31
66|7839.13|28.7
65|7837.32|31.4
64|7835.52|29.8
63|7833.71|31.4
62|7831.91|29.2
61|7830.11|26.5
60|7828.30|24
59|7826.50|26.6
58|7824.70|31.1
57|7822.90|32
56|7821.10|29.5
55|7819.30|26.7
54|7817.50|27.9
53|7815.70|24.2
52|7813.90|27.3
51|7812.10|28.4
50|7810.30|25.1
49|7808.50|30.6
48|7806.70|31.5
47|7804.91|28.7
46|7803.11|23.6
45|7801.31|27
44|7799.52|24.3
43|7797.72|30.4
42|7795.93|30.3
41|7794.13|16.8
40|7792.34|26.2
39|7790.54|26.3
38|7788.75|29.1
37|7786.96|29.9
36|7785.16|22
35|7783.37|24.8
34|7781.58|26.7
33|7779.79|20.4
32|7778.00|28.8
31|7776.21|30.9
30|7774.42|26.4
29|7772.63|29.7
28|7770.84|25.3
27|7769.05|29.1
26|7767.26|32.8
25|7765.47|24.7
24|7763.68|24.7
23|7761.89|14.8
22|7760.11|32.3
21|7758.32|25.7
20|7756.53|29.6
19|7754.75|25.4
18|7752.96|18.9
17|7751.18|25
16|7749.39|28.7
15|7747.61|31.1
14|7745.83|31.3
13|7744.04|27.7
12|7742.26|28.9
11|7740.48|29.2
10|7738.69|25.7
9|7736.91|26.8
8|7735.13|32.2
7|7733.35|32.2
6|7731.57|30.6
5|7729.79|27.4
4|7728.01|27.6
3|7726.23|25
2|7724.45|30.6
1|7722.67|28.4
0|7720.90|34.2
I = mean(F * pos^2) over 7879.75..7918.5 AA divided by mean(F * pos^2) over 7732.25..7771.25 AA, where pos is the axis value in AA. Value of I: 1.0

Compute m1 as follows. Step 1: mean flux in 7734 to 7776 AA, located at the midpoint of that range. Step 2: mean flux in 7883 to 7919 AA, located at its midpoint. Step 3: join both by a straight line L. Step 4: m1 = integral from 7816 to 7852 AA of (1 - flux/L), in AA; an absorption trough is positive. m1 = -2.26 AA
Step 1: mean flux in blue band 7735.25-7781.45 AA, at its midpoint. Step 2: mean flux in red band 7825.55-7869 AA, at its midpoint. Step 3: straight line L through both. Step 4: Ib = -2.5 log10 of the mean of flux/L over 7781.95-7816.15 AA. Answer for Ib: 0.02 mag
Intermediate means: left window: 27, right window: 27.4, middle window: 26.7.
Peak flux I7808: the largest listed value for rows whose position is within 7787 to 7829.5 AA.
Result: 32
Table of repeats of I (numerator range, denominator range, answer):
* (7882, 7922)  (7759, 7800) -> 1.02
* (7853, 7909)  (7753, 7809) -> 1.02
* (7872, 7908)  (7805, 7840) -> 0.92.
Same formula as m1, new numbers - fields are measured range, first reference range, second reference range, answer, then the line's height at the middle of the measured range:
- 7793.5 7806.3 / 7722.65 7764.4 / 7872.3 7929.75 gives 0.3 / 27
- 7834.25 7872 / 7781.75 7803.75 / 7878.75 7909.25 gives -2.8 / 25.7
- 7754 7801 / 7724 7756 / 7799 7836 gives 2.5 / 27.9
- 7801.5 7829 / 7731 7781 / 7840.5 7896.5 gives -0.8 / 27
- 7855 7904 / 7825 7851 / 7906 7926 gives 0.7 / 27.3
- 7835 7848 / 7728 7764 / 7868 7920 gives -0.7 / 26.6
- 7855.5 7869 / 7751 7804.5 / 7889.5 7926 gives -0.6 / 26.3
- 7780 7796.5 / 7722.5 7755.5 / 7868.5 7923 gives 1.2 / 27.5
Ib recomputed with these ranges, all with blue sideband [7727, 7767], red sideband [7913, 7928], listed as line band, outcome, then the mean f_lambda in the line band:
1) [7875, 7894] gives 0.050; 26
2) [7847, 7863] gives 0.024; 26.7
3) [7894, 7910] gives 0.071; 25.5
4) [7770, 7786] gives 0.049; 26.1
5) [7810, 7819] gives 0.026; 26.7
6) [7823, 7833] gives -0.024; 27.9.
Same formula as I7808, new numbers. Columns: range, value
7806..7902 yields 32.6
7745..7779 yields 32.8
